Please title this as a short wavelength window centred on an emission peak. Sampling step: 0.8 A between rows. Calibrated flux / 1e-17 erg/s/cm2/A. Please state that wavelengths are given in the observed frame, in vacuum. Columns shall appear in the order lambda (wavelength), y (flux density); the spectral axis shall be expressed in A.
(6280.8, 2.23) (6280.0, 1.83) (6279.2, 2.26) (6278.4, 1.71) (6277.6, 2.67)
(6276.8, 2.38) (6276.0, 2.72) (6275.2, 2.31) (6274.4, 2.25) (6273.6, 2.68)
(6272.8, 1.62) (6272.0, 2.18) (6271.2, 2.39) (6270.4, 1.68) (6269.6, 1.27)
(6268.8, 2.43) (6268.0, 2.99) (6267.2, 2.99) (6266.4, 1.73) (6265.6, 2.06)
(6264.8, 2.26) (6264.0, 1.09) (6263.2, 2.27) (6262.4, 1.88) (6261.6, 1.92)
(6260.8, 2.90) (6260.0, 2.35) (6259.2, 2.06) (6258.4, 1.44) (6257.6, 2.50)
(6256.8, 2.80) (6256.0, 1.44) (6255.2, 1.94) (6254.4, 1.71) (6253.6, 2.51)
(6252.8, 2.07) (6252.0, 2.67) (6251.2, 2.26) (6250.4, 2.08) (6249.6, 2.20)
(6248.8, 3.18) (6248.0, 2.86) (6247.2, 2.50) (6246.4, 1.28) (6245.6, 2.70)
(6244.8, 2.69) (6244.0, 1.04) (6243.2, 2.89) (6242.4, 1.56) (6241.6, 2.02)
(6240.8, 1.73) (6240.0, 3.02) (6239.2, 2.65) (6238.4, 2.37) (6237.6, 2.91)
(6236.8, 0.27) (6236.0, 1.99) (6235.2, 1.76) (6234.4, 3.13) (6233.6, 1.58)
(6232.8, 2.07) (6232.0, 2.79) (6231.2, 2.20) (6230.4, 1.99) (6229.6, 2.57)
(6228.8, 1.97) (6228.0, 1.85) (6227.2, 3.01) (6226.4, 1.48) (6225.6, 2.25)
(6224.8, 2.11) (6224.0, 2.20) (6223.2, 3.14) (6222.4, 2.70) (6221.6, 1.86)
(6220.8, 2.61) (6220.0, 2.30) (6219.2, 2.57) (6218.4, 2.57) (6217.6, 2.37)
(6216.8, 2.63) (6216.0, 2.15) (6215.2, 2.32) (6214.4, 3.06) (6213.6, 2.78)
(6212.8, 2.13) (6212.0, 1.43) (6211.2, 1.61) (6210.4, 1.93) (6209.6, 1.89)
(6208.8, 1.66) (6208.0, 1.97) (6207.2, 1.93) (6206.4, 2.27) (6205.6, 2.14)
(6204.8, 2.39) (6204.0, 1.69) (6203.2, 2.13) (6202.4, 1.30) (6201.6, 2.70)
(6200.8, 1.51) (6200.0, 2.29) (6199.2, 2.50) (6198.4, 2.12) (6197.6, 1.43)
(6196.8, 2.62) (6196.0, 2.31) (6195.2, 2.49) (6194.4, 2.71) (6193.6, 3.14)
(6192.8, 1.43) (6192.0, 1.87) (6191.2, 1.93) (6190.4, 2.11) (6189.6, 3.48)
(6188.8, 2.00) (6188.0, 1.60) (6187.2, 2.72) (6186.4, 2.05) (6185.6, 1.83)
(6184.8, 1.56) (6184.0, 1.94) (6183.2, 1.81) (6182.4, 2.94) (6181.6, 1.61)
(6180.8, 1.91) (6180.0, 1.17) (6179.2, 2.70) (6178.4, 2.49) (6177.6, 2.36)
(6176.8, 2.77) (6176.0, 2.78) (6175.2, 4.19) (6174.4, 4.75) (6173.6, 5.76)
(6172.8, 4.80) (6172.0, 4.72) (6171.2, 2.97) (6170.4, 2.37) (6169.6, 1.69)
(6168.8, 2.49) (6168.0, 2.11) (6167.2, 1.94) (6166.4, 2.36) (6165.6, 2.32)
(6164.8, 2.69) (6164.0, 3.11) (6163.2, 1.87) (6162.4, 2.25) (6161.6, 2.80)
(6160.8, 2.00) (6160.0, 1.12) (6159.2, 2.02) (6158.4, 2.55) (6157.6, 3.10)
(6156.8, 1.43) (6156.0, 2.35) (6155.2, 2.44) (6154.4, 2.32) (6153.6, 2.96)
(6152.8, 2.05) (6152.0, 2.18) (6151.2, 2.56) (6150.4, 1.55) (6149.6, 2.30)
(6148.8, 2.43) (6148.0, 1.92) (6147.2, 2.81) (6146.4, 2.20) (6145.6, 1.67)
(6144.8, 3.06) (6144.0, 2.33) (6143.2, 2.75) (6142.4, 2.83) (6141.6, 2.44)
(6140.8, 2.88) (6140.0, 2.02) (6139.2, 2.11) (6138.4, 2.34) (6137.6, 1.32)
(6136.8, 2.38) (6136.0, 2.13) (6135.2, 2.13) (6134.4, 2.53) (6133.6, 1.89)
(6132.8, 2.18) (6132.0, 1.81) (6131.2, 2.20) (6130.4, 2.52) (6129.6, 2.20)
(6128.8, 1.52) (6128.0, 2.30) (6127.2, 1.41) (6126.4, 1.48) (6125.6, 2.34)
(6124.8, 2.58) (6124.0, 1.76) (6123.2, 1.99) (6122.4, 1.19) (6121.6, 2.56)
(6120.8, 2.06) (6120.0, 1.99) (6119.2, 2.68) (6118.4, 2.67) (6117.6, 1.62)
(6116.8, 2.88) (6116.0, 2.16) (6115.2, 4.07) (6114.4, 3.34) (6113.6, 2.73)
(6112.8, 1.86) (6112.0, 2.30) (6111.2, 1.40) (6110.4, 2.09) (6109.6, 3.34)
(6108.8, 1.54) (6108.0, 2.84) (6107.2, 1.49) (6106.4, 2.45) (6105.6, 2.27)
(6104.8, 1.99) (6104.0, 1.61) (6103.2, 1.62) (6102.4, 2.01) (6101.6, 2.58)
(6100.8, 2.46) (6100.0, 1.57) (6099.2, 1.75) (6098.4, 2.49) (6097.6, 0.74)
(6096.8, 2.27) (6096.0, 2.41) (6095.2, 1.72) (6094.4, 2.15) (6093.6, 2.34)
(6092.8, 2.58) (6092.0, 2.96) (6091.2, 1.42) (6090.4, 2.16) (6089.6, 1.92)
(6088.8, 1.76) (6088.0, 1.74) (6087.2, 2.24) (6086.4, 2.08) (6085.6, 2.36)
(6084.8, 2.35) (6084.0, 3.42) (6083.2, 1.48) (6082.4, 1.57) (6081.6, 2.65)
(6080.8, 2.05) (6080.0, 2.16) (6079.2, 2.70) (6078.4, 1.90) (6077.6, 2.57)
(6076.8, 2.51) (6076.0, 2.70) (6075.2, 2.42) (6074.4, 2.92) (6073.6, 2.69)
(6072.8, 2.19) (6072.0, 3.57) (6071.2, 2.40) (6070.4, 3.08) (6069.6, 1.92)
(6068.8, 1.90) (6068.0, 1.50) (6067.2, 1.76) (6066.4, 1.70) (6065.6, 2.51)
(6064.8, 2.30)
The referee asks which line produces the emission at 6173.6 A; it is [O III]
